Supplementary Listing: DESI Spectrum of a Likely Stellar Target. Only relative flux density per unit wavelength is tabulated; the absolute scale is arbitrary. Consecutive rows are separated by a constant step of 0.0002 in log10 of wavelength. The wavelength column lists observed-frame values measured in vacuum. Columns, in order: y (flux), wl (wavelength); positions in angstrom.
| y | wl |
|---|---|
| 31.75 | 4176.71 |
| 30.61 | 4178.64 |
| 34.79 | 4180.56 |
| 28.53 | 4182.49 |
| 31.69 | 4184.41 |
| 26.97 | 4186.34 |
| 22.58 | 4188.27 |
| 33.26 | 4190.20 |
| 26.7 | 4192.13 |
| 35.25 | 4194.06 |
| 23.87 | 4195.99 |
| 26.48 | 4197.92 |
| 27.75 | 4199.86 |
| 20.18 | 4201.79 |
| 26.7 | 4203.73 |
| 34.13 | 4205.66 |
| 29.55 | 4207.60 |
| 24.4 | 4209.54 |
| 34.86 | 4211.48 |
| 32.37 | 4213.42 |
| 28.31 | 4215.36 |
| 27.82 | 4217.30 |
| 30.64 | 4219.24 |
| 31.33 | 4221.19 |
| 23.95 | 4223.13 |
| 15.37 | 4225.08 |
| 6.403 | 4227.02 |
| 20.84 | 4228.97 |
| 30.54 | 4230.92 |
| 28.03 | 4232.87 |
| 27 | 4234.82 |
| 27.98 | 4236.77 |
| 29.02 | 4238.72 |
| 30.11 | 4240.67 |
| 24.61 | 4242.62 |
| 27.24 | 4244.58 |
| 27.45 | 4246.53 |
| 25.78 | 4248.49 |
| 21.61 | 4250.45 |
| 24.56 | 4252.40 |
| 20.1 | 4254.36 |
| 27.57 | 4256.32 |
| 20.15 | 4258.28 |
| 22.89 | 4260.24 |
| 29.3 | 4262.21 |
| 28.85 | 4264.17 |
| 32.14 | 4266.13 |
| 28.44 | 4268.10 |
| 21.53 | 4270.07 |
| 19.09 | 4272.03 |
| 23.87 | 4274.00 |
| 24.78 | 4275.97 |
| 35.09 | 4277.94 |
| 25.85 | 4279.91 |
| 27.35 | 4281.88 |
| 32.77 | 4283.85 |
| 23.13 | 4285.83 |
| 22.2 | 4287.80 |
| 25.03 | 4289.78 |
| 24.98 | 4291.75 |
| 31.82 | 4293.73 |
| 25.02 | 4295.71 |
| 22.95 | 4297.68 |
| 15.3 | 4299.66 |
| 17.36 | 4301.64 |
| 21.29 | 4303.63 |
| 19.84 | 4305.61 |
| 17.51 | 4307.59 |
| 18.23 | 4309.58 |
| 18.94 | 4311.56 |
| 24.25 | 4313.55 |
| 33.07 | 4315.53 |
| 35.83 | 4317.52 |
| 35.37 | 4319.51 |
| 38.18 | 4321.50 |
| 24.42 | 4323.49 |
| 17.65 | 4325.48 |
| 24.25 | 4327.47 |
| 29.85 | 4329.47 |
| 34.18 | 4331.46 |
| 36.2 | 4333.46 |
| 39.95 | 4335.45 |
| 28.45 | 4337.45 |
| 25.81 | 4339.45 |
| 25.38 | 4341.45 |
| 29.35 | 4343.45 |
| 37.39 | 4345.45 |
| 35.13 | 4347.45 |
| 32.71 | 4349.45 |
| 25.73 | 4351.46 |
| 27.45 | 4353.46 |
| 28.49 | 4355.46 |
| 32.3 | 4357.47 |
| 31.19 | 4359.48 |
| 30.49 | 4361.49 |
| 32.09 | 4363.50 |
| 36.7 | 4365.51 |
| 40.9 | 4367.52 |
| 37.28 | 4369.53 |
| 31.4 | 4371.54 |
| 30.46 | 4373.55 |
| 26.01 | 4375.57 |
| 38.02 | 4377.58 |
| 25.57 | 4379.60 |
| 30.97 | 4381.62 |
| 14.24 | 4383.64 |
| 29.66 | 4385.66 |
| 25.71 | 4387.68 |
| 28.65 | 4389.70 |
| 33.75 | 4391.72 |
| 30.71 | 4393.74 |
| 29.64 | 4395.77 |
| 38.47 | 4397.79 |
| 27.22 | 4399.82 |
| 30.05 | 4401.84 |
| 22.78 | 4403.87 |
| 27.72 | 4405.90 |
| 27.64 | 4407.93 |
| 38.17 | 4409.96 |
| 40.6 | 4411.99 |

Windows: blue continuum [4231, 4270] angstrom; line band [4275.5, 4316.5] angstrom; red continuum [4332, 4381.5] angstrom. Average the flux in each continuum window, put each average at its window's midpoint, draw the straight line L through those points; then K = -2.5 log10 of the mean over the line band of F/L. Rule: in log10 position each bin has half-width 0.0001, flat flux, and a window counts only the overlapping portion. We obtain 0.188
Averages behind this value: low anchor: 26.4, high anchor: 31.9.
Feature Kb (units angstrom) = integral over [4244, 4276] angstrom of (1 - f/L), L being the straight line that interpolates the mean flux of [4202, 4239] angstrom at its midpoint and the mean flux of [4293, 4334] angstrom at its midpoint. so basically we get 1.5 angstrom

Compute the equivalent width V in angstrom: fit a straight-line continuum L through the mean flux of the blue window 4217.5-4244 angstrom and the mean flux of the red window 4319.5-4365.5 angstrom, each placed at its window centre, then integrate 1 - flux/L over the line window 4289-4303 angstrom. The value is 2.6 angstrom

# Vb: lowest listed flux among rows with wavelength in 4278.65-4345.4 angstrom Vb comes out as 15.3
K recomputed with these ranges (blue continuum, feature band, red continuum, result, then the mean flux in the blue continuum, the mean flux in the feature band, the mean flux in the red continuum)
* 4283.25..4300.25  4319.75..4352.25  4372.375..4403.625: -0.14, 24.8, 30.4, 29.1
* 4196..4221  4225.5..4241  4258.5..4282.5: 0.13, 28.5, 24.4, 26.4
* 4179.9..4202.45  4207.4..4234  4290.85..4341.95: 0.08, 28.2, 25.9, 26.4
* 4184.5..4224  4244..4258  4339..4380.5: 0.19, 28.4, 24.6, 31.5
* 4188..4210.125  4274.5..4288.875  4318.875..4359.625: 0.08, 27.8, 27.2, 30.4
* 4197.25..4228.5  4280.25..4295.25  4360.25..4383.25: 0.09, 26.2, 26.6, 32.2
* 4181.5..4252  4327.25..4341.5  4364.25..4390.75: -0.06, 26.9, 31.2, 30.4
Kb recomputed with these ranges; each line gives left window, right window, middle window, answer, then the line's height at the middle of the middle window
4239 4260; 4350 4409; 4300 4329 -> 3.1 angstrom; 27.5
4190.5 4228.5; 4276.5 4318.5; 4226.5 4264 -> 1.1 angstrom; 25.8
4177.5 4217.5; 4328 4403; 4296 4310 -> 5.1 angstrom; 30.2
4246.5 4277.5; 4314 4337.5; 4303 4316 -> 3.7 angstrom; 29.8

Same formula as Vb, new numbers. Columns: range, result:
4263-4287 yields 19.09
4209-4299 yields 6.403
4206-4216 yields 24.4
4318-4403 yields 14.24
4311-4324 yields 18.94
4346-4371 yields 25.73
